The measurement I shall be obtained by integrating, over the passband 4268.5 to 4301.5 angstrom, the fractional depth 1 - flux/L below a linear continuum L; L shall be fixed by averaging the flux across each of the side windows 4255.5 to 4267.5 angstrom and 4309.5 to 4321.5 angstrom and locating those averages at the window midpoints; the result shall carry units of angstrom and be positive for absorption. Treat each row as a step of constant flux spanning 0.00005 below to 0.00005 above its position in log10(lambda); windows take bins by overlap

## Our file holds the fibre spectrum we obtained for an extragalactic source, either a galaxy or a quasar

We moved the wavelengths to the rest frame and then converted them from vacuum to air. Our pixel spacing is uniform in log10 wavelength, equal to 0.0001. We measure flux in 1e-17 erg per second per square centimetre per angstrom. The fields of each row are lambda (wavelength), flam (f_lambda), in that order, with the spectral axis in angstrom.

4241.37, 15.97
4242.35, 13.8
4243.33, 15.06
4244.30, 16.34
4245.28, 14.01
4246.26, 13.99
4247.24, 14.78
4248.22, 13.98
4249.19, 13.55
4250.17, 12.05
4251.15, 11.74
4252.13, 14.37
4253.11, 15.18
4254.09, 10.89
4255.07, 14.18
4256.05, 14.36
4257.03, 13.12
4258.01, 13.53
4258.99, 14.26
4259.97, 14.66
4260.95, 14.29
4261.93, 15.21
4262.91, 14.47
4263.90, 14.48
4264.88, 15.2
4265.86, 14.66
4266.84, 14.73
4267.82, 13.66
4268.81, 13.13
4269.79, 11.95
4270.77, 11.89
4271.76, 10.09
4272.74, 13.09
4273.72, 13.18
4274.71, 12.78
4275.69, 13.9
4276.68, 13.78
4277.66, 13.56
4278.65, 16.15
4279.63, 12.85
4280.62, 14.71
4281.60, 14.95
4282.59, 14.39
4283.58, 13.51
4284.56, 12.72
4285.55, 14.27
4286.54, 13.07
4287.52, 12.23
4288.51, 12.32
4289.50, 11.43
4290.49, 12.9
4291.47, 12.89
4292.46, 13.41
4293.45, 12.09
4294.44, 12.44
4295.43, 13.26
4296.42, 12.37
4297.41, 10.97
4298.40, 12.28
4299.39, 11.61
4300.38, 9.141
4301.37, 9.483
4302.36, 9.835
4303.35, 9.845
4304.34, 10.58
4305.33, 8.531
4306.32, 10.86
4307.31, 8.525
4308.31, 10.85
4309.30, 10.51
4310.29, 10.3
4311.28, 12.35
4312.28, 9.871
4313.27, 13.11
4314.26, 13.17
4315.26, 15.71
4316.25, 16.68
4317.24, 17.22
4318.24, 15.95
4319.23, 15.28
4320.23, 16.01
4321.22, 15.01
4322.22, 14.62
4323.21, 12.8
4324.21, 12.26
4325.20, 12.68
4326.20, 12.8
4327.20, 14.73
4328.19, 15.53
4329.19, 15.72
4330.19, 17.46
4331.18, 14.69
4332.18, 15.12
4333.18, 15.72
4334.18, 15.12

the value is 3.52 angstrom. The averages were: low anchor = 14.4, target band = 12.8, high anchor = 14.1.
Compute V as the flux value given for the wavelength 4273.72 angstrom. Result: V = 13.18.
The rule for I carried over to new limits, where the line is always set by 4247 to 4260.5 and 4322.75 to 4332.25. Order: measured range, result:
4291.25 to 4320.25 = 4.2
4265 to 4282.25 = 0.4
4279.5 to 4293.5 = 0.7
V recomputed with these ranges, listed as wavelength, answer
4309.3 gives 10.51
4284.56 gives 12.72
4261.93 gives 15.21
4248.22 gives 13.98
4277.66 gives 13.56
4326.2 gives 12.8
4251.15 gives 11.74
